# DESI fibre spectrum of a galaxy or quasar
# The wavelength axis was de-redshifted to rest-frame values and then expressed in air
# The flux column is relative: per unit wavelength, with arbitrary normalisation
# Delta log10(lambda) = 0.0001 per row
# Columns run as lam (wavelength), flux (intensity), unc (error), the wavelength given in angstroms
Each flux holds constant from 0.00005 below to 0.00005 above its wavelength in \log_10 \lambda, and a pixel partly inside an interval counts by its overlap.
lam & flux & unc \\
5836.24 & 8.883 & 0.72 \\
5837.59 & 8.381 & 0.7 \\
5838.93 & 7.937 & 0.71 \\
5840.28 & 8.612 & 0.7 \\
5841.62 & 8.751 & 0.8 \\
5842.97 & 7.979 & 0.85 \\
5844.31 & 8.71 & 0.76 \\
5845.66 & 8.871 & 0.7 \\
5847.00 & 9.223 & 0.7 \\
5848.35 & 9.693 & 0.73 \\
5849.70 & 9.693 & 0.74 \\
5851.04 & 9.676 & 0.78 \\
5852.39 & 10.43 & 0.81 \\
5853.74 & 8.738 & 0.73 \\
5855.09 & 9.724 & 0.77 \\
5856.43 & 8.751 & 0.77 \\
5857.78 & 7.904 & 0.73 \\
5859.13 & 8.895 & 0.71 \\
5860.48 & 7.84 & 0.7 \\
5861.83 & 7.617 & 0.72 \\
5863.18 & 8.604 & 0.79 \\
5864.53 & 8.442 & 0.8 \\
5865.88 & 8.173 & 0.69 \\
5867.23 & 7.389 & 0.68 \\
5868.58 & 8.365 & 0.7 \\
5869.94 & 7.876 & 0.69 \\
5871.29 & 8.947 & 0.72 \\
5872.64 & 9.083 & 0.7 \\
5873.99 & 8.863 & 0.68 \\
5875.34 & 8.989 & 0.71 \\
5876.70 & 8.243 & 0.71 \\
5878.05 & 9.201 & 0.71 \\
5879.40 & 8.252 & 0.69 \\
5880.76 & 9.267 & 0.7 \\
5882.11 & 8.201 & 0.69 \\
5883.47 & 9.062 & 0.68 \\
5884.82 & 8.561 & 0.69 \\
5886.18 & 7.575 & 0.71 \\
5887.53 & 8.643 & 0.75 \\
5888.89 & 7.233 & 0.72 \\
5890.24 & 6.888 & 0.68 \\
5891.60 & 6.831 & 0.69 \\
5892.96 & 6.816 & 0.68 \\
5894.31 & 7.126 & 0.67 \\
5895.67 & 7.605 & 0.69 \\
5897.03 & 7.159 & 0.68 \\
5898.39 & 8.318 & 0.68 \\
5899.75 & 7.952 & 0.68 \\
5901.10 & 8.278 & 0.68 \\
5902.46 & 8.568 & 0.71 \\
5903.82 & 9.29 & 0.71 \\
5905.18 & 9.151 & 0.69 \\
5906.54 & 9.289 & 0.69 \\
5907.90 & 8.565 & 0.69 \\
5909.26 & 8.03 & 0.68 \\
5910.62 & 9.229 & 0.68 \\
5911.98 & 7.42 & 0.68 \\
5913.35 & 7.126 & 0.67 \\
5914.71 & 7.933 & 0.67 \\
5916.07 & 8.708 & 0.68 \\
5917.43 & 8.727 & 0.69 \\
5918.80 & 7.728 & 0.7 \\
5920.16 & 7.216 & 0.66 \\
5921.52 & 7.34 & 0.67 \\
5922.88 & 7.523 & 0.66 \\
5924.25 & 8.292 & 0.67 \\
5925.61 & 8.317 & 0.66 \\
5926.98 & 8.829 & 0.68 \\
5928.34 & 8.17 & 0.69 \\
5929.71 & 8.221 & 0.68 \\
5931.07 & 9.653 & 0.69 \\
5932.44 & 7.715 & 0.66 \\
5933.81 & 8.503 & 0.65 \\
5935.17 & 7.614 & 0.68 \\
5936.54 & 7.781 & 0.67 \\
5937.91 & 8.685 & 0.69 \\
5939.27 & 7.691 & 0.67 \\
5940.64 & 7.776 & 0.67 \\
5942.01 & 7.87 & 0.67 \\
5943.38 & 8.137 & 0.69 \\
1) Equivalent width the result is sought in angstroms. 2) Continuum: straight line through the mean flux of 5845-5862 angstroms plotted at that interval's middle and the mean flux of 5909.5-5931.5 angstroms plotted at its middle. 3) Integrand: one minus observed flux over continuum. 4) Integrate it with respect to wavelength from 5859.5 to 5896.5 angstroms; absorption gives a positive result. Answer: 2.45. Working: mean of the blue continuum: 9.05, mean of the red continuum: 8.13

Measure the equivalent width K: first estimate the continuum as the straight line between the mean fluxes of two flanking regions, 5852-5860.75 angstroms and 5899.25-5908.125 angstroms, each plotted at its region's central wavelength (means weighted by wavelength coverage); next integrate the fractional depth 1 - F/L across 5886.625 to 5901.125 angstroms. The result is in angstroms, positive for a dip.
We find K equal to 2.1 angstroms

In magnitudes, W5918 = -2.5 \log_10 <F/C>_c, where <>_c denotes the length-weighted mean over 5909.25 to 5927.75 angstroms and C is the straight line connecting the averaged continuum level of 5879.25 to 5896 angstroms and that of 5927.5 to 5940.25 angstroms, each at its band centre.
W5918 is 0.009 mag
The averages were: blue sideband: 7.84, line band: 8.03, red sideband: 8.23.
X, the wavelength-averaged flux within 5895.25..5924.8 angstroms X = 8.16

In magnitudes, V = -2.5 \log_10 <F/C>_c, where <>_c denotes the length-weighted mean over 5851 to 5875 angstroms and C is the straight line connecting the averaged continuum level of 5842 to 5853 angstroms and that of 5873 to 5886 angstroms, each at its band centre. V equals 0.05 mag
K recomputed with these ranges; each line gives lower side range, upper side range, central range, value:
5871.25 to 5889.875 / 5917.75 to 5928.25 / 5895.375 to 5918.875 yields -0.42 angstroms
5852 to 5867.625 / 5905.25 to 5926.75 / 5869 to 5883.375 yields -0.49 angstroms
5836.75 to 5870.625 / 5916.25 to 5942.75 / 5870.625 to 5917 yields 0.61 angstroms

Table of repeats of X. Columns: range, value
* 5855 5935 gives 8.23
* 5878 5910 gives 8.14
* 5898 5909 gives 8.67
